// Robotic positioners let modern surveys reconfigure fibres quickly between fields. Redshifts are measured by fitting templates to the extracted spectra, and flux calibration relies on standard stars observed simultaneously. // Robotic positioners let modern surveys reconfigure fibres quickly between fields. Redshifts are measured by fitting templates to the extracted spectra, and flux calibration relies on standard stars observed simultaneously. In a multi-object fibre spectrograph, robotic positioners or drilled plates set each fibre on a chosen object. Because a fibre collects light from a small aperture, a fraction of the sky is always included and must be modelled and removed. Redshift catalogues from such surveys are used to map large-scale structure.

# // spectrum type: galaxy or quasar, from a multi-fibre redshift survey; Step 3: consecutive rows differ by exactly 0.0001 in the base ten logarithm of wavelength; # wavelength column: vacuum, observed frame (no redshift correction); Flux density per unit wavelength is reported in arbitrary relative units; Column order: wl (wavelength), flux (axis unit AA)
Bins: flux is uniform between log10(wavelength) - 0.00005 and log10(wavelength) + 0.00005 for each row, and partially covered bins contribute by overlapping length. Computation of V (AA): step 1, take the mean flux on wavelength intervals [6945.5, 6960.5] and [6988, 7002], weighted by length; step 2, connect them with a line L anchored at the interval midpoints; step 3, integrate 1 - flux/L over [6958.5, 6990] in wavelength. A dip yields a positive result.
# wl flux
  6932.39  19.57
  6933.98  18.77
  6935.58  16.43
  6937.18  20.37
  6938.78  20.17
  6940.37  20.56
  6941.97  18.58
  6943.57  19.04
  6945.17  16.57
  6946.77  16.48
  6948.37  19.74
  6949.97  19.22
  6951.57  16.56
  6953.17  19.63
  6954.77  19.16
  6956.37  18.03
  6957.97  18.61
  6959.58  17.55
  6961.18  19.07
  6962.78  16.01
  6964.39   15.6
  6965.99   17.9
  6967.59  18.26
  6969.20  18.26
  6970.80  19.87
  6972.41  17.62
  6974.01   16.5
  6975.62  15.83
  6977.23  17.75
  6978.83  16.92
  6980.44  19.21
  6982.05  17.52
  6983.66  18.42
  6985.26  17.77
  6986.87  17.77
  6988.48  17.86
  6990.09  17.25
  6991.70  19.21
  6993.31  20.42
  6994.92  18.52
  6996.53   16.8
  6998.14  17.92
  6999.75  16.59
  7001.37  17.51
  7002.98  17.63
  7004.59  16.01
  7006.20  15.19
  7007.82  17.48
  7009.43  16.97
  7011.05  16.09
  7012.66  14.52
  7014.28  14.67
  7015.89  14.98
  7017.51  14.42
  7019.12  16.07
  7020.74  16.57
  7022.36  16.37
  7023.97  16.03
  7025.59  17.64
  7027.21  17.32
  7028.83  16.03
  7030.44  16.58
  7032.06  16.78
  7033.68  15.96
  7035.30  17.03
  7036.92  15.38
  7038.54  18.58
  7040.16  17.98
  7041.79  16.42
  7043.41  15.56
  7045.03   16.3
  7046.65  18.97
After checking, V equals 0.8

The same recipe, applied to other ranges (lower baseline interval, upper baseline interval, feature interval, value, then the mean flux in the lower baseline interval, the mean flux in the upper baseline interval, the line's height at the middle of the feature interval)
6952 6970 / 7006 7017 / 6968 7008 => -2.2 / 18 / 15.7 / 16.8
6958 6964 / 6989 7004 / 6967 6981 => -0.1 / 17.5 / 18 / 17.7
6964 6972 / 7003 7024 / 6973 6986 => 0.0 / 18.1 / 15.9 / 17.5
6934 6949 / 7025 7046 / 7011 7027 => 1.2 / 18.6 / 16.7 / 17.1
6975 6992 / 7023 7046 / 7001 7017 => 1.1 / 17.8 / 16.7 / 17.2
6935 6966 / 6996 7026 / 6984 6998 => -1.0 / 18.3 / 16.3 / 16.9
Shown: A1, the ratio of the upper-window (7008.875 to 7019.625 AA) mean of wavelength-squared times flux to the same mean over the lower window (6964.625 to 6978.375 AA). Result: 0.88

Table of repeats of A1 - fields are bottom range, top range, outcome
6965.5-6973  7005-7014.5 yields 0.87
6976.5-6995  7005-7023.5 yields 0.87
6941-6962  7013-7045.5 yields 0.91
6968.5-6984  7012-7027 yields 0.90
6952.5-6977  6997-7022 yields 0.92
